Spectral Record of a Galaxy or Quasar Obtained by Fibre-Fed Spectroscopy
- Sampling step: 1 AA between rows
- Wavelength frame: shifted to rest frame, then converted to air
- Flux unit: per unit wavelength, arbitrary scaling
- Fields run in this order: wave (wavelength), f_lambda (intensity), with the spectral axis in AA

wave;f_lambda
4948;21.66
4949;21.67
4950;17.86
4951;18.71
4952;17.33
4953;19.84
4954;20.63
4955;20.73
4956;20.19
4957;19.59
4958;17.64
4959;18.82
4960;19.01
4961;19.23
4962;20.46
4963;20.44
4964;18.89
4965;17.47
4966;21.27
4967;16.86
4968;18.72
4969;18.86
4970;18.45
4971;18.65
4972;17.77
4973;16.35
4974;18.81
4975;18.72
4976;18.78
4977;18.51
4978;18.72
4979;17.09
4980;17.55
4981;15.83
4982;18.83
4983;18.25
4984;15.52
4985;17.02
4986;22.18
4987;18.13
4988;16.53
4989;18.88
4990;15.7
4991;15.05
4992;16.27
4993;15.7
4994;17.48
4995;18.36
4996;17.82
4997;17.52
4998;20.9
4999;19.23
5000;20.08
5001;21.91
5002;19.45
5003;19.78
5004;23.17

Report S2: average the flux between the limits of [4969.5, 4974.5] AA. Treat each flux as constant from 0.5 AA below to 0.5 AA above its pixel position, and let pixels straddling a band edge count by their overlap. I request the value 18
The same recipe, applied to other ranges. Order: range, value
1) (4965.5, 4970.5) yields 18.8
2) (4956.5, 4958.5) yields 18.6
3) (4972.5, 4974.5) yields 17.6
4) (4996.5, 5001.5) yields 19.9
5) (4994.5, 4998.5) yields 18.6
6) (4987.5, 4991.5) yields 16.5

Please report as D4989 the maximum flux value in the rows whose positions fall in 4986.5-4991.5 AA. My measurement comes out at 18.88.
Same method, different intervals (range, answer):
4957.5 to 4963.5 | 20.46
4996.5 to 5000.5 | 20.9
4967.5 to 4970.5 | 18.86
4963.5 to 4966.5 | 21.27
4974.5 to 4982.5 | 18.83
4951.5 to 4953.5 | 19.84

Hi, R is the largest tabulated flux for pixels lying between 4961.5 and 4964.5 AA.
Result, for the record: 20.46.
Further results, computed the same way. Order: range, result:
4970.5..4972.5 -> 18.65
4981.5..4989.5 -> 22.18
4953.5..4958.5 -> 20.73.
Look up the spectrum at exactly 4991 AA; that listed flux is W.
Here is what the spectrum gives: 15.05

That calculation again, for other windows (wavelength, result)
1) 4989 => 18.88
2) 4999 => 19.23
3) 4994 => 17.48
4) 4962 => 20.46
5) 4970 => 18.45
